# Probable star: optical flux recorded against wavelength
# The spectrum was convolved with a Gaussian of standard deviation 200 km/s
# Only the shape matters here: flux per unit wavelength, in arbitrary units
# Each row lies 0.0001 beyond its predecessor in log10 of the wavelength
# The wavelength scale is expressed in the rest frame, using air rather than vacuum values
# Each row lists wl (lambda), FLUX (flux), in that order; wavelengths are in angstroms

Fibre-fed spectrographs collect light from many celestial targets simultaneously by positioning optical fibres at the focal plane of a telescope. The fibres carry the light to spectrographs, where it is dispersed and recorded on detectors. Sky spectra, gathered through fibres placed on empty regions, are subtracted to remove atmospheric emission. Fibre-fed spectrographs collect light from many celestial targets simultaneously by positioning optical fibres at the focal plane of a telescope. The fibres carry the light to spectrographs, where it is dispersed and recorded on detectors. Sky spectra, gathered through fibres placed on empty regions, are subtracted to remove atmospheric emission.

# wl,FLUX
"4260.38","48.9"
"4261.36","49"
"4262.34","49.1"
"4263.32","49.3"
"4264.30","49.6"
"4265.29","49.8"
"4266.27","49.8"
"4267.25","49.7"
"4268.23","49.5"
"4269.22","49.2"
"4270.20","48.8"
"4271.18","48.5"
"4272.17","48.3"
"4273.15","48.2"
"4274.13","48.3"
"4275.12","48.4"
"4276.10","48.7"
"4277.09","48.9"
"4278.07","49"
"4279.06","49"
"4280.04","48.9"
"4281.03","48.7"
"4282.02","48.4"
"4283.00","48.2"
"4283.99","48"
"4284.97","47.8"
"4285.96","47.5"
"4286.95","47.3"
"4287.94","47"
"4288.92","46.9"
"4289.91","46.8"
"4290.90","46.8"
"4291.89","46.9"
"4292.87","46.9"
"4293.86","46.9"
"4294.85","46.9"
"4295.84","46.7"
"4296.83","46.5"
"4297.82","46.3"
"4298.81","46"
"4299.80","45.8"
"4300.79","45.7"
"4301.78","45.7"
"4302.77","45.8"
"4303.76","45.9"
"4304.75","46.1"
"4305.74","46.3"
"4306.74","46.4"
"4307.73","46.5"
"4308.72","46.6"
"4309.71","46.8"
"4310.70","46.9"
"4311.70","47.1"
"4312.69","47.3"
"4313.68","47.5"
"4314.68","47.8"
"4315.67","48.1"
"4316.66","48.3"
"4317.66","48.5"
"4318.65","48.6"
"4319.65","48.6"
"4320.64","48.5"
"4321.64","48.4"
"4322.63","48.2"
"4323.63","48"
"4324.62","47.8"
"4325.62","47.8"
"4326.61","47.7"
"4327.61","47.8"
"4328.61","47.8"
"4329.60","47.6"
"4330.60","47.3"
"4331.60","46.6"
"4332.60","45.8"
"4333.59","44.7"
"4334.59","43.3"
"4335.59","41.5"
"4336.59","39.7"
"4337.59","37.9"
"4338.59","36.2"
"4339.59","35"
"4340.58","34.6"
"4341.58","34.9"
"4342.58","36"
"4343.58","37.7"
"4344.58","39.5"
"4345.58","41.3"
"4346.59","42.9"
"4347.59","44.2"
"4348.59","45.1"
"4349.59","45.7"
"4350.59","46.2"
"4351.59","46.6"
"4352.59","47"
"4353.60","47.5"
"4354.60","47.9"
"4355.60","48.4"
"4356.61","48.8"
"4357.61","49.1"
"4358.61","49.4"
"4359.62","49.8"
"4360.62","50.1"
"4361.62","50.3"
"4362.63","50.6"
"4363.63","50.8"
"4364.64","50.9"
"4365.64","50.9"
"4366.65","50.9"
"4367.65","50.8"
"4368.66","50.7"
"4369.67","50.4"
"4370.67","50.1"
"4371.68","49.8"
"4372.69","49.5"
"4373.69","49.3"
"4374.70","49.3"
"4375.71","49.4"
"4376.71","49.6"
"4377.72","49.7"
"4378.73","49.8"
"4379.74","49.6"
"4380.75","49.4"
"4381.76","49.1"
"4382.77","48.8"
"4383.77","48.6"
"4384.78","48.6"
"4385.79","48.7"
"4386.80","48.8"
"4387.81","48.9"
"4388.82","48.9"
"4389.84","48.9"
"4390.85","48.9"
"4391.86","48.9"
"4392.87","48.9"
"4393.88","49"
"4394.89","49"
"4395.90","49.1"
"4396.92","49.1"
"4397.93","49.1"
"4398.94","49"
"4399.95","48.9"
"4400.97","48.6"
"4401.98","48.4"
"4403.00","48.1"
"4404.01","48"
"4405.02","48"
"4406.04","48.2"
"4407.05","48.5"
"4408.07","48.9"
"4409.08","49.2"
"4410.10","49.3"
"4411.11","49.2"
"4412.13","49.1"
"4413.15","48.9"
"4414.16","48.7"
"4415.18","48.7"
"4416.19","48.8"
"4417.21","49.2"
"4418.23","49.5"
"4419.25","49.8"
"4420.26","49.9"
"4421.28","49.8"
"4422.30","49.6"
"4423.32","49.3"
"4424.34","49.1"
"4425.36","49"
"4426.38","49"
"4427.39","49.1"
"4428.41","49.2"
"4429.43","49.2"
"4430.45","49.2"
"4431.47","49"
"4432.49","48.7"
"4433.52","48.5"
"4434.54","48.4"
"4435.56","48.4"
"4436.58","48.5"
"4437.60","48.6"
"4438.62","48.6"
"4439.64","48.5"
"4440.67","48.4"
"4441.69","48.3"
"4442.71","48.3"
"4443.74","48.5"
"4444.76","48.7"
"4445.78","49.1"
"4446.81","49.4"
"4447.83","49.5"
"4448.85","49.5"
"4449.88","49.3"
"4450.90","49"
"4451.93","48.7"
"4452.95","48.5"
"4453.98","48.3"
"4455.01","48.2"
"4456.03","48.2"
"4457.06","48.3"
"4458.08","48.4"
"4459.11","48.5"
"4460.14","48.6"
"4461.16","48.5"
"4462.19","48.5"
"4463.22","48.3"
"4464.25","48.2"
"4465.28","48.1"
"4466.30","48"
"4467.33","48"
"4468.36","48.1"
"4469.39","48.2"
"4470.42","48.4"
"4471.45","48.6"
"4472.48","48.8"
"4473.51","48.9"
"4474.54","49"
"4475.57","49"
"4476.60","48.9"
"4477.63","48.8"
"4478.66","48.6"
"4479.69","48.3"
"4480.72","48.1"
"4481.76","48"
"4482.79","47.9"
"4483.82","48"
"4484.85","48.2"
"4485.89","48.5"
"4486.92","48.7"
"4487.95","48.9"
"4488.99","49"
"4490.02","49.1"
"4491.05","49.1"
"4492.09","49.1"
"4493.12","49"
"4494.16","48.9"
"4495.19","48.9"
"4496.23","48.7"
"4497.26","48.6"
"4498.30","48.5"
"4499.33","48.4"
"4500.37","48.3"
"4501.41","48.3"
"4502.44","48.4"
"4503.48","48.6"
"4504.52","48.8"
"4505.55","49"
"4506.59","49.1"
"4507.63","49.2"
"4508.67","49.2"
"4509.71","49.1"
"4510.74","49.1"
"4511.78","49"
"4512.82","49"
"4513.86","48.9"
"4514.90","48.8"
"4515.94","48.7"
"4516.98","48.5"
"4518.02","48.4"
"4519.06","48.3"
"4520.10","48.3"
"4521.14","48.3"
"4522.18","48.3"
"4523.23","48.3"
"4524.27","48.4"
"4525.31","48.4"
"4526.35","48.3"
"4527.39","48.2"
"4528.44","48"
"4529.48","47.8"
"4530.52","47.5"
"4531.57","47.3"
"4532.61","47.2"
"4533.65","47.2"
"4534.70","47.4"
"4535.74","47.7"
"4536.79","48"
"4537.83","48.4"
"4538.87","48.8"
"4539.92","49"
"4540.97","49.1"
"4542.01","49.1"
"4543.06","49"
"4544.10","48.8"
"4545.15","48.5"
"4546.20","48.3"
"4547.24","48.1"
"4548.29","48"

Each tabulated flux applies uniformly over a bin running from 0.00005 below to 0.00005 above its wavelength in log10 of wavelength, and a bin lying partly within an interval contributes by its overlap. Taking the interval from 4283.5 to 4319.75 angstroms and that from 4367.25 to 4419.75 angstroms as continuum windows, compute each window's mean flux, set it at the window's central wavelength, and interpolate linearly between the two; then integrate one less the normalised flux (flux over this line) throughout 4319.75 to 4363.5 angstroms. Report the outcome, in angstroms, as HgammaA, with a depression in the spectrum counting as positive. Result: 2.6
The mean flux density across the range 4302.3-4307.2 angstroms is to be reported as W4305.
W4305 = 46.1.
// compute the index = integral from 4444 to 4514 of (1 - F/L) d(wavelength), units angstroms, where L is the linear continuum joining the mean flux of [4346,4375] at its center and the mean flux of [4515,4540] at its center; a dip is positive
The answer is -0.6 angstroms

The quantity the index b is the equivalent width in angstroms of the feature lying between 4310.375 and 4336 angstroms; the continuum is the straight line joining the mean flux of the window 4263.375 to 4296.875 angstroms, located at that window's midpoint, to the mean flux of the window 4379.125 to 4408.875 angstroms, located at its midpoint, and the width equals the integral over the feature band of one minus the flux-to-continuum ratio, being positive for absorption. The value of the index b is 0.6 angstroms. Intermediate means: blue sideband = 48.2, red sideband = 48.8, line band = 47.2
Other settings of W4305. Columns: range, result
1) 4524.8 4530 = 48.2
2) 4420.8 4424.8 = 49.4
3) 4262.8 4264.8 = 49.3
